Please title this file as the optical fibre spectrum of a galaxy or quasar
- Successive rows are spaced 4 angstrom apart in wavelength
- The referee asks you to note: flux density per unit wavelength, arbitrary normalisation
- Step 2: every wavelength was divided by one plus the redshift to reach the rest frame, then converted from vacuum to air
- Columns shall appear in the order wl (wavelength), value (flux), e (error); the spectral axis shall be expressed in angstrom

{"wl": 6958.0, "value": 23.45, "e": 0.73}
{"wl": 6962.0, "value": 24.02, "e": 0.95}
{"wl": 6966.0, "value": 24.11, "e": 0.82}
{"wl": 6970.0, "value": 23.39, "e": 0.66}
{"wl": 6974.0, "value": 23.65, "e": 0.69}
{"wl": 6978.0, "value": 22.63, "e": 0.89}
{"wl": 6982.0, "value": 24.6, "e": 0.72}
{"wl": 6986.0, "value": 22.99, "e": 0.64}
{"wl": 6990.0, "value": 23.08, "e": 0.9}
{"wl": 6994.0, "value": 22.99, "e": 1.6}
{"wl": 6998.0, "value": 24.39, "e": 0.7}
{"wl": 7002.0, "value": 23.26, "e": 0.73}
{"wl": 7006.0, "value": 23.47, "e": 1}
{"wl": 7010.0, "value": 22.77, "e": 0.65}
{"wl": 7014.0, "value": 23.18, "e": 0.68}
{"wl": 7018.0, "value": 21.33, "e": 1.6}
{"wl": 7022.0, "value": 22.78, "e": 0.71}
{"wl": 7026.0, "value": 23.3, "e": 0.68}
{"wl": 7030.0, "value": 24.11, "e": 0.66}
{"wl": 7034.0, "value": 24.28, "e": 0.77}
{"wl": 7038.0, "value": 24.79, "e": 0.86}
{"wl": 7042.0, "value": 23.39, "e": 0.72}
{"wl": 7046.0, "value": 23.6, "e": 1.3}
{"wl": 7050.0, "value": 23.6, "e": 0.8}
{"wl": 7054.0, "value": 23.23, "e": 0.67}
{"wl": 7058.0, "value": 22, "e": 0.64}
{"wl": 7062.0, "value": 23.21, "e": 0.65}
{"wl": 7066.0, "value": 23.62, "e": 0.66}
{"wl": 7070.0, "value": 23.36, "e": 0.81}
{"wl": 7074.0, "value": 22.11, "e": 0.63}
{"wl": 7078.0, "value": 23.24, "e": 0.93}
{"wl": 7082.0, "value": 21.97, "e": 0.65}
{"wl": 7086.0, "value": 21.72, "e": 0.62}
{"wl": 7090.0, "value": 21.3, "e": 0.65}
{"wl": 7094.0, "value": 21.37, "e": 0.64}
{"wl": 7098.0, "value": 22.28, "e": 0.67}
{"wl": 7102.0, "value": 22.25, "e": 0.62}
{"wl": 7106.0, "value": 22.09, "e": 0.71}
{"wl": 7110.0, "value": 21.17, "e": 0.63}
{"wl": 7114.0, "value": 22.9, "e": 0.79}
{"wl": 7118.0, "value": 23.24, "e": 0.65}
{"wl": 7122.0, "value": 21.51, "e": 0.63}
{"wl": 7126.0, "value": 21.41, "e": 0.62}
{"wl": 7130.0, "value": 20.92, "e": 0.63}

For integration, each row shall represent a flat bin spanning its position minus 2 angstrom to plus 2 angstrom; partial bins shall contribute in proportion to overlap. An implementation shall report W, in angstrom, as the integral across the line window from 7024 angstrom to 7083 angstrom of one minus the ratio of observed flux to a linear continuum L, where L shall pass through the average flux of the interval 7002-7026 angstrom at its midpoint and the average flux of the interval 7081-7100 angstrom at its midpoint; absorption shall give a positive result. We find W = -2.9 angstrom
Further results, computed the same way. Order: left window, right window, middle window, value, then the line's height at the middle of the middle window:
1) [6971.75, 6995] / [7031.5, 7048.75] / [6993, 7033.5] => 0.8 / 23.7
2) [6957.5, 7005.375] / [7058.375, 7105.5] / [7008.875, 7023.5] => 0.4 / 23.1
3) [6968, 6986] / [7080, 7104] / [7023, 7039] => -0.9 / 22.7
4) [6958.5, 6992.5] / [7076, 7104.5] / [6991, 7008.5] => -0.2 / 23.2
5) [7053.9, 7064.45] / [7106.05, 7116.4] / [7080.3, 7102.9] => 0.6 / 22.3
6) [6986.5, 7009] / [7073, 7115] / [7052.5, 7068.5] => -0.4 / 22.5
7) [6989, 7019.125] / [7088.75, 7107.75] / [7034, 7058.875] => -1.1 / 22.6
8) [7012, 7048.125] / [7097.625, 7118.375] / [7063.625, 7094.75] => 0.4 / 22.7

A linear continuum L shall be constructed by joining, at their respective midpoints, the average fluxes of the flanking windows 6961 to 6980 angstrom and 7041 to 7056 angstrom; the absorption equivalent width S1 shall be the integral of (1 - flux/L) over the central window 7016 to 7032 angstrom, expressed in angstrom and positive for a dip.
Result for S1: 0.4 angstrom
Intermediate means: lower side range 23.5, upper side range 23.5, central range 22.9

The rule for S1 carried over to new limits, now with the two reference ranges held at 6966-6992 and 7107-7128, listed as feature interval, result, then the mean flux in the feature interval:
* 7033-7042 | -0.6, 24.3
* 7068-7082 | -0.2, 22.8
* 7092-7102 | 0.2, 21.9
